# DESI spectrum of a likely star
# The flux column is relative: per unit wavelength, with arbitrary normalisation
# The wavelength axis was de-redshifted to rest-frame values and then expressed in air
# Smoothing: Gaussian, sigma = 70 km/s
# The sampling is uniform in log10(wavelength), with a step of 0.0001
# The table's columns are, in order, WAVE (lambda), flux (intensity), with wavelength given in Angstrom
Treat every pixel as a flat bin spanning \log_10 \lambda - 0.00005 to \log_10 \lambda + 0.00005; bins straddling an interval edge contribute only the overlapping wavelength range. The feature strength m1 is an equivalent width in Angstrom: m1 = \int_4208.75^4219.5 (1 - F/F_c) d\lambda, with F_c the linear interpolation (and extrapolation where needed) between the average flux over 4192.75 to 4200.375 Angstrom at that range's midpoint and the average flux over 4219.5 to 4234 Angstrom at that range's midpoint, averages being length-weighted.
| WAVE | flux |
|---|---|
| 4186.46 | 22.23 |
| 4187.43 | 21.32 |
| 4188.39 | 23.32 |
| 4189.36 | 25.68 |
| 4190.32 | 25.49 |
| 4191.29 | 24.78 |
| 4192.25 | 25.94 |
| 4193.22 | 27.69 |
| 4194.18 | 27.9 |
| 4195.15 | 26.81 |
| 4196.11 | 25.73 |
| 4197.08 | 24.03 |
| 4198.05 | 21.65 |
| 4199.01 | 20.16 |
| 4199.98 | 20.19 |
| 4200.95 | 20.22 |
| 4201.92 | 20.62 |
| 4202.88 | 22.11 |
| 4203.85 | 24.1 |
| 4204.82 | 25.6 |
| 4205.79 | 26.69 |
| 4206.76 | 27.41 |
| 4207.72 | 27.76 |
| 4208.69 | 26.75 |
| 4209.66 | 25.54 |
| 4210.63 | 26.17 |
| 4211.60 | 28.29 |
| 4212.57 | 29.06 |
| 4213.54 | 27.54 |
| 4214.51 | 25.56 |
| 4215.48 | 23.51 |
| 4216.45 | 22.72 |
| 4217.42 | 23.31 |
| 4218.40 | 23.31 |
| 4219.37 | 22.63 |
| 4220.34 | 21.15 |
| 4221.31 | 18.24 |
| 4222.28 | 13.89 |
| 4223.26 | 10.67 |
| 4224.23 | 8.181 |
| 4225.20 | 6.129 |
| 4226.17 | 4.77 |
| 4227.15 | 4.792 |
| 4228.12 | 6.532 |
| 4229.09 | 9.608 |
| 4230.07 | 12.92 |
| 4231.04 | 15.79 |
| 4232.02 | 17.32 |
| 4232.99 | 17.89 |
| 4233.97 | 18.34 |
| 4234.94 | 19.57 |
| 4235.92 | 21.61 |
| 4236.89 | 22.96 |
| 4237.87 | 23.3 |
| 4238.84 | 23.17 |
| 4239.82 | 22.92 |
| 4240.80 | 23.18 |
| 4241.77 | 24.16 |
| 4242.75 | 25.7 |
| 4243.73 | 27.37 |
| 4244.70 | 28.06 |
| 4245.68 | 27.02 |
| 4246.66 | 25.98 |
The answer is -4.91 Angstrom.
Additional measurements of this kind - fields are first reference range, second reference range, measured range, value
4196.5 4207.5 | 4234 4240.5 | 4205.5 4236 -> 4.7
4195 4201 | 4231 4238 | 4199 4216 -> -2.5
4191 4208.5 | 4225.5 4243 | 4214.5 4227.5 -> 2.7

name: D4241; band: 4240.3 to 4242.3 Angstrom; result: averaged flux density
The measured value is 23.7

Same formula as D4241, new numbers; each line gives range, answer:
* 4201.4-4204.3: 22.3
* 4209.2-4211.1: 25.8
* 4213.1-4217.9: 24.5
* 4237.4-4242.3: 23.4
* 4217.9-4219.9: 22.9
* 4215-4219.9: 23.1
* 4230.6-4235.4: 17.8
